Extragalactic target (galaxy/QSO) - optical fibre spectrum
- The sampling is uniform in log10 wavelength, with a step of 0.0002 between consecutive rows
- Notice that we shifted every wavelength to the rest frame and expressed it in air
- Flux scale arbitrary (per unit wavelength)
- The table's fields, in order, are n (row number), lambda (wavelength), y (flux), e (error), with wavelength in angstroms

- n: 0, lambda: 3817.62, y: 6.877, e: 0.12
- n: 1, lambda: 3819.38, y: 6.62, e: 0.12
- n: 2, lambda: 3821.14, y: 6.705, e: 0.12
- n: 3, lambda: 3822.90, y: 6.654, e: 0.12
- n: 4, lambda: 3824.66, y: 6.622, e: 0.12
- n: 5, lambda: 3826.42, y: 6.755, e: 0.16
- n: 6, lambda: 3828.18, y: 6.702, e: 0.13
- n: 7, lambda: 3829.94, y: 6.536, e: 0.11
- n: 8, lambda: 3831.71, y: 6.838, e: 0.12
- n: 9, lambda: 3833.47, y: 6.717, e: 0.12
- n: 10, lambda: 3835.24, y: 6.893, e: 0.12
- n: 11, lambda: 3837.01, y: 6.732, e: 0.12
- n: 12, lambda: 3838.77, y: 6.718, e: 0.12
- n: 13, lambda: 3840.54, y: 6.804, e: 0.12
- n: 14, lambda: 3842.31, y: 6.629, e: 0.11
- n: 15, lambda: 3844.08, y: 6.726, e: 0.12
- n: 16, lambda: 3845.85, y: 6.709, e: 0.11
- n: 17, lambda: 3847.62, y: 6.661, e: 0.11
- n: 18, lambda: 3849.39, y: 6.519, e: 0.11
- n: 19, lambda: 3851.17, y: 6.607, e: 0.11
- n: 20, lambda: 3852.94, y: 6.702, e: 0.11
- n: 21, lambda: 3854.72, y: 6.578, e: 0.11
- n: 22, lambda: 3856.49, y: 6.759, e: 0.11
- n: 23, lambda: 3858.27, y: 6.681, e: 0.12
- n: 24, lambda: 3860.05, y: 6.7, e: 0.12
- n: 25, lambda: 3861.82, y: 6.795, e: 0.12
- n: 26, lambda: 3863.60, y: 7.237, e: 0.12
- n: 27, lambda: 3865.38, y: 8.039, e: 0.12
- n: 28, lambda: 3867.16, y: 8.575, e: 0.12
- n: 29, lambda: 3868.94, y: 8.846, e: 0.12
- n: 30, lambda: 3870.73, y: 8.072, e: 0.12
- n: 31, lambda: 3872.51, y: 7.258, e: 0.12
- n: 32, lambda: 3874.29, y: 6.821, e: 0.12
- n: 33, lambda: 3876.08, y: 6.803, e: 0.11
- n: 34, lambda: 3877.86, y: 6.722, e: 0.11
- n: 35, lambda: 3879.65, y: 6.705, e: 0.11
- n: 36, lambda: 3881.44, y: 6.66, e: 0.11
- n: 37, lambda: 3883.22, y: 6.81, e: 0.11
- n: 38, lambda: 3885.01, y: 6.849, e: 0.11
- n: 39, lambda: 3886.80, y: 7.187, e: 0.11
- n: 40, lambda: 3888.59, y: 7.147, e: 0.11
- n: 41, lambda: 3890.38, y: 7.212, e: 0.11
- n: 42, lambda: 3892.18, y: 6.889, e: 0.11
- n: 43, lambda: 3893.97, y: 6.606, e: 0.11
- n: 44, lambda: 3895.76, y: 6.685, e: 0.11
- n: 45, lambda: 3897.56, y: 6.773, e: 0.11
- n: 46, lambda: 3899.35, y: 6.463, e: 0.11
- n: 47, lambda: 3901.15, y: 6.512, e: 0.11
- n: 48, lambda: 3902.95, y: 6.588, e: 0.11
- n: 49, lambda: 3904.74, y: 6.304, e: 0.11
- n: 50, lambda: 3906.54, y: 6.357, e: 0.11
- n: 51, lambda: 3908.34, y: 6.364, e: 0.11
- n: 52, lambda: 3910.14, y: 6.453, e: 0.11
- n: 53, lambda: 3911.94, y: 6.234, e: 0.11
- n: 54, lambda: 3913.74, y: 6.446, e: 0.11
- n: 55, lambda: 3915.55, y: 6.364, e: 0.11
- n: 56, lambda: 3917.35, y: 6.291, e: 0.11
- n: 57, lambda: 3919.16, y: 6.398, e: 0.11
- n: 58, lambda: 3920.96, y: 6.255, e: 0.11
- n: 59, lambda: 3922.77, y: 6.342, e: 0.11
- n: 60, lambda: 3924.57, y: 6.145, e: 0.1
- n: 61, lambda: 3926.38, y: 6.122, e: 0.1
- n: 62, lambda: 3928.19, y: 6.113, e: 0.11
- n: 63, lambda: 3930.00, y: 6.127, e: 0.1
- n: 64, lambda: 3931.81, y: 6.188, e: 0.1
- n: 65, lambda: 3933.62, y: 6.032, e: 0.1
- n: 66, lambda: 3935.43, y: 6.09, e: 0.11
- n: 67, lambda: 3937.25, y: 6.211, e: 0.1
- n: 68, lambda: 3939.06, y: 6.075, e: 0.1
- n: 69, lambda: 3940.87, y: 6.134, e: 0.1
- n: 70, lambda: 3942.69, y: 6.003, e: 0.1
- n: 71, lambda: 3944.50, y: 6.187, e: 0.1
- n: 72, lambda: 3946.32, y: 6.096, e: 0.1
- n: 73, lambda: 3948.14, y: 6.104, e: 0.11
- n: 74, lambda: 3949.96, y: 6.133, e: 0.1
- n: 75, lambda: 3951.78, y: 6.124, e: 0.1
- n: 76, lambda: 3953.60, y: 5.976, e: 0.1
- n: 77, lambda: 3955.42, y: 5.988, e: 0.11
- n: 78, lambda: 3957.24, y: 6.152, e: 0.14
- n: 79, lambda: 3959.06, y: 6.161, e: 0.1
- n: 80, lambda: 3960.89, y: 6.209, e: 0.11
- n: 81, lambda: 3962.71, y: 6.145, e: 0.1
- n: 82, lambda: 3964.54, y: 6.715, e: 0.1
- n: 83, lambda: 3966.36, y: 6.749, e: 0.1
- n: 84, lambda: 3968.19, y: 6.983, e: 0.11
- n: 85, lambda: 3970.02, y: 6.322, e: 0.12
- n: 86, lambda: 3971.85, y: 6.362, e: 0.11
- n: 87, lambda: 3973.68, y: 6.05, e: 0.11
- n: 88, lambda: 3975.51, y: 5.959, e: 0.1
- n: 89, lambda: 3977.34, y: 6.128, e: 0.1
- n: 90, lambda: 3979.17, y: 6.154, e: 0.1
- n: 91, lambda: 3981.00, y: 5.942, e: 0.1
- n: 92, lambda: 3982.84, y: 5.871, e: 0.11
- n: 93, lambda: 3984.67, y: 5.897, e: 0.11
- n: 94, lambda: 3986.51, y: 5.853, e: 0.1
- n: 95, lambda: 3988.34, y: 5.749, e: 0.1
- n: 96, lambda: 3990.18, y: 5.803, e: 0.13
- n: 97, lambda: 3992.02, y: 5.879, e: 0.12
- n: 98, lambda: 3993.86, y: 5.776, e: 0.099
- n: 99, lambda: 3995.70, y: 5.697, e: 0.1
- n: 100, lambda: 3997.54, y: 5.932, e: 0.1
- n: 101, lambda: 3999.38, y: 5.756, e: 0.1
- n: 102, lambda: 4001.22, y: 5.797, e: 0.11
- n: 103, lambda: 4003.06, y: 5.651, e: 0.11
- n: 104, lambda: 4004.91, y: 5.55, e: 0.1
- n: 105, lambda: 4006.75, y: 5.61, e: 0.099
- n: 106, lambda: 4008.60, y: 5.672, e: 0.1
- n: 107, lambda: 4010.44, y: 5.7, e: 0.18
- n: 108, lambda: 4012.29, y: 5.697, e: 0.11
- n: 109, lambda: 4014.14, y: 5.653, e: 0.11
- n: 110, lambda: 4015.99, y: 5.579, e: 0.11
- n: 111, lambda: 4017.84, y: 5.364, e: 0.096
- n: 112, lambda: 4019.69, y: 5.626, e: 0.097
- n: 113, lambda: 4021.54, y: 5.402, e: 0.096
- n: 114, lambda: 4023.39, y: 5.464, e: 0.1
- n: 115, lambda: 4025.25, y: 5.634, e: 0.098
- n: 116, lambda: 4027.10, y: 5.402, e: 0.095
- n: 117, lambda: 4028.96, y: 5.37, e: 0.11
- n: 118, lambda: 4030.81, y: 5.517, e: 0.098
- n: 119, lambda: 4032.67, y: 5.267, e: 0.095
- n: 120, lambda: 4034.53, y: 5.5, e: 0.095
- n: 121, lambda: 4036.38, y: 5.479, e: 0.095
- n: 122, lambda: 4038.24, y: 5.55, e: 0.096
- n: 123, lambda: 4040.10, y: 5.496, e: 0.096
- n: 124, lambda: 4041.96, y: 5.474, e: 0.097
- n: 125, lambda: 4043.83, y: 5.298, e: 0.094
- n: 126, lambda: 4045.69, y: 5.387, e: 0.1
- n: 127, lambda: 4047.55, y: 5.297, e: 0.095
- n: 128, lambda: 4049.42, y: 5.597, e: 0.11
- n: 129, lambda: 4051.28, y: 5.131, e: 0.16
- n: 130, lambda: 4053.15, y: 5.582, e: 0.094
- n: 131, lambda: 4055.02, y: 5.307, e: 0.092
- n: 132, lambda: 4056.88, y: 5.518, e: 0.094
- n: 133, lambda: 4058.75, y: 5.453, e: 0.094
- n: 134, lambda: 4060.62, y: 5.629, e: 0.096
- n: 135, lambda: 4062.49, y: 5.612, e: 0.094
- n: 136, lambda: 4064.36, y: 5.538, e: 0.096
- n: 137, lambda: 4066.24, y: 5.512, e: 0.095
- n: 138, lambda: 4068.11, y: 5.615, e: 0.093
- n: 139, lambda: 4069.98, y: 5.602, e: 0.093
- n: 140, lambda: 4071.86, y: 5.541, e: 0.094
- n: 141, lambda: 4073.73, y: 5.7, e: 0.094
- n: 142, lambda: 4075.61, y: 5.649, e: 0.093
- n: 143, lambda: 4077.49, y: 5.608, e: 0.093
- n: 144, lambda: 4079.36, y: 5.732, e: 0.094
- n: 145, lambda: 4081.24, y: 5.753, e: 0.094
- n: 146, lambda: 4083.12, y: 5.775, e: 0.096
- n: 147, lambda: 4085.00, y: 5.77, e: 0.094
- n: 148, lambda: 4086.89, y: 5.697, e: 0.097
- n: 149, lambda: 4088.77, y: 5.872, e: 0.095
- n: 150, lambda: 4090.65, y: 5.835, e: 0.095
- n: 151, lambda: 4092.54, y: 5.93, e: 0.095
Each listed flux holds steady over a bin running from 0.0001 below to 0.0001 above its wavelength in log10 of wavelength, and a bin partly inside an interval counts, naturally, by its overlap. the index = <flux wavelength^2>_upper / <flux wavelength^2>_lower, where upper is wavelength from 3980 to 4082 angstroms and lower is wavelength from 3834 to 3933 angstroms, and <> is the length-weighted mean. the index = 0.89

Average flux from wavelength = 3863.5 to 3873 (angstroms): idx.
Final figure 8.1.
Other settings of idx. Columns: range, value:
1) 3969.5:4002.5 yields 5.93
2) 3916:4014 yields 6.05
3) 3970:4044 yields 5.7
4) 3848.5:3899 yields 7.04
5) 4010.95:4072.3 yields 5.49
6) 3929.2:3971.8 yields 6.22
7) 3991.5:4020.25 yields 5.68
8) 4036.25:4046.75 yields 5.44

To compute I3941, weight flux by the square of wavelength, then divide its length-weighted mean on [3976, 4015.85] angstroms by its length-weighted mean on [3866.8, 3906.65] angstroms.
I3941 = 0.88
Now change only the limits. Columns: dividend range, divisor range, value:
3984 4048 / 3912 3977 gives 0.93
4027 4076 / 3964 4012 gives 0.95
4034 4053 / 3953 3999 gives 0.92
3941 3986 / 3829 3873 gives 0.93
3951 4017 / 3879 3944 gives 0.96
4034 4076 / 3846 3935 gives 0.89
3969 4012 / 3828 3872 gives 0.90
